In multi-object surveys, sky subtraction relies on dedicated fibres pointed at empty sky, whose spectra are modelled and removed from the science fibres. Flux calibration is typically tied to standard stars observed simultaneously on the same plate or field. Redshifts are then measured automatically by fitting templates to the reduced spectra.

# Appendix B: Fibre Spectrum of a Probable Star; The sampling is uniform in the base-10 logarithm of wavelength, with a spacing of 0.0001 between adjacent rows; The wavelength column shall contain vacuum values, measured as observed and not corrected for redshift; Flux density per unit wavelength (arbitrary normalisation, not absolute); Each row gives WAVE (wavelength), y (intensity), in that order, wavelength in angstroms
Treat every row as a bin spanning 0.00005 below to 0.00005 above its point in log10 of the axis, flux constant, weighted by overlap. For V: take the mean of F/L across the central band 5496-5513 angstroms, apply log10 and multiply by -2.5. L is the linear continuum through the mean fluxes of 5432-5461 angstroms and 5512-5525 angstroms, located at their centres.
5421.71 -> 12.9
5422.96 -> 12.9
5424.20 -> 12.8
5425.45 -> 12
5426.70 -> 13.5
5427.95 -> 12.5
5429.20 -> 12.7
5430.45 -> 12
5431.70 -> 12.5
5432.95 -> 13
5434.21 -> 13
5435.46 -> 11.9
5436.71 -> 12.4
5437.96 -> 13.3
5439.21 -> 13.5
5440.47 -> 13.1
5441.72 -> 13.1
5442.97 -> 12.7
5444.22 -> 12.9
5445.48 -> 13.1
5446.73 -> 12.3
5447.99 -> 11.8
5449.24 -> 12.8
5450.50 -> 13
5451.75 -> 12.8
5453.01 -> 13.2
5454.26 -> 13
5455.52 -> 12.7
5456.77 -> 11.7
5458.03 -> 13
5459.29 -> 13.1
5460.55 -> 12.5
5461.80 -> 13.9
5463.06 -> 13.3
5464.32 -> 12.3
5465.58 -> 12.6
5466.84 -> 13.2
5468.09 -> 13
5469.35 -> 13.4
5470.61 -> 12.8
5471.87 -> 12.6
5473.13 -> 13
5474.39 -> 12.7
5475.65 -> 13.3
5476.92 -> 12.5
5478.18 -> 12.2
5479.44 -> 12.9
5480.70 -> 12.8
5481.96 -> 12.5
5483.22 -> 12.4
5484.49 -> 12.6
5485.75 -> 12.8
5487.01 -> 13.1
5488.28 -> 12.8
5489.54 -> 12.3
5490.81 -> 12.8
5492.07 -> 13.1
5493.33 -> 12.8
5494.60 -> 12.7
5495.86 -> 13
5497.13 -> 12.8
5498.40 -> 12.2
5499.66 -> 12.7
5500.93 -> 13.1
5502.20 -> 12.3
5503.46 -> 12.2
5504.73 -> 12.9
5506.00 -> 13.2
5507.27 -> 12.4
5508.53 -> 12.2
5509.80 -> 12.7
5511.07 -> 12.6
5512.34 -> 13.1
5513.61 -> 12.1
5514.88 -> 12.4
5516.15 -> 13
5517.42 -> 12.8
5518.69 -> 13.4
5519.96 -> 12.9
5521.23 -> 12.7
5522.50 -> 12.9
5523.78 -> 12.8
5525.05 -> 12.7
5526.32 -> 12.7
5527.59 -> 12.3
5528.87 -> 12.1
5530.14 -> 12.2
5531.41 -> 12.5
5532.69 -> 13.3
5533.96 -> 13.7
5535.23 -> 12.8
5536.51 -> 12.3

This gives 0.01 mag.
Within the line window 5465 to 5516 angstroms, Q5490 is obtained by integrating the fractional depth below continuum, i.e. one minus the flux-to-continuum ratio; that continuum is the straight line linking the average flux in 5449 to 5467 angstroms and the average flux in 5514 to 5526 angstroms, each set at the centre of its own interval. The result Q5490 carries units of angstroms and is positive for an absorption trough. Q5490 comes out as 0.5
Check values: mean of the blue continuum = 12.9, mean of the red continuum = 12.8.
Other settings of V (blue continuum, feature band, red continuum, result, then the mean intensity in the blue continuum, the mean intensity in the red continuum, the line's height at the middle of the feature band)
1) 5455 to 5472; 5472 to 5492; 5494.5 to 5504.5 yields 0.00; 12.9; 12.6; 12.8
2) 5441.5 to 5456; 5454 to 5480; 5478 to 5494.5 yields -0.01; 12.8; 12.7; 12.7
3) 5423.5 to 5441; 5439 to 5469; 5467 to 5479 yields -0.01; 12.7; 12.9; 12.8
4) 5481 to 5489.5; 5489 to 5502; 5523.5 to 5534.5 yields 0.00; 12.7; 12.7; 12.7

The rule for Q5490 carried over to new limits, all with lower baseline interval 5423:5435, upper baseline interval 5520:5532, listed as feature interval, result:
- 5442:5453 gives -0.1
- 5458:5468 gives -0.3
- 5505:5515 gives 0.0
